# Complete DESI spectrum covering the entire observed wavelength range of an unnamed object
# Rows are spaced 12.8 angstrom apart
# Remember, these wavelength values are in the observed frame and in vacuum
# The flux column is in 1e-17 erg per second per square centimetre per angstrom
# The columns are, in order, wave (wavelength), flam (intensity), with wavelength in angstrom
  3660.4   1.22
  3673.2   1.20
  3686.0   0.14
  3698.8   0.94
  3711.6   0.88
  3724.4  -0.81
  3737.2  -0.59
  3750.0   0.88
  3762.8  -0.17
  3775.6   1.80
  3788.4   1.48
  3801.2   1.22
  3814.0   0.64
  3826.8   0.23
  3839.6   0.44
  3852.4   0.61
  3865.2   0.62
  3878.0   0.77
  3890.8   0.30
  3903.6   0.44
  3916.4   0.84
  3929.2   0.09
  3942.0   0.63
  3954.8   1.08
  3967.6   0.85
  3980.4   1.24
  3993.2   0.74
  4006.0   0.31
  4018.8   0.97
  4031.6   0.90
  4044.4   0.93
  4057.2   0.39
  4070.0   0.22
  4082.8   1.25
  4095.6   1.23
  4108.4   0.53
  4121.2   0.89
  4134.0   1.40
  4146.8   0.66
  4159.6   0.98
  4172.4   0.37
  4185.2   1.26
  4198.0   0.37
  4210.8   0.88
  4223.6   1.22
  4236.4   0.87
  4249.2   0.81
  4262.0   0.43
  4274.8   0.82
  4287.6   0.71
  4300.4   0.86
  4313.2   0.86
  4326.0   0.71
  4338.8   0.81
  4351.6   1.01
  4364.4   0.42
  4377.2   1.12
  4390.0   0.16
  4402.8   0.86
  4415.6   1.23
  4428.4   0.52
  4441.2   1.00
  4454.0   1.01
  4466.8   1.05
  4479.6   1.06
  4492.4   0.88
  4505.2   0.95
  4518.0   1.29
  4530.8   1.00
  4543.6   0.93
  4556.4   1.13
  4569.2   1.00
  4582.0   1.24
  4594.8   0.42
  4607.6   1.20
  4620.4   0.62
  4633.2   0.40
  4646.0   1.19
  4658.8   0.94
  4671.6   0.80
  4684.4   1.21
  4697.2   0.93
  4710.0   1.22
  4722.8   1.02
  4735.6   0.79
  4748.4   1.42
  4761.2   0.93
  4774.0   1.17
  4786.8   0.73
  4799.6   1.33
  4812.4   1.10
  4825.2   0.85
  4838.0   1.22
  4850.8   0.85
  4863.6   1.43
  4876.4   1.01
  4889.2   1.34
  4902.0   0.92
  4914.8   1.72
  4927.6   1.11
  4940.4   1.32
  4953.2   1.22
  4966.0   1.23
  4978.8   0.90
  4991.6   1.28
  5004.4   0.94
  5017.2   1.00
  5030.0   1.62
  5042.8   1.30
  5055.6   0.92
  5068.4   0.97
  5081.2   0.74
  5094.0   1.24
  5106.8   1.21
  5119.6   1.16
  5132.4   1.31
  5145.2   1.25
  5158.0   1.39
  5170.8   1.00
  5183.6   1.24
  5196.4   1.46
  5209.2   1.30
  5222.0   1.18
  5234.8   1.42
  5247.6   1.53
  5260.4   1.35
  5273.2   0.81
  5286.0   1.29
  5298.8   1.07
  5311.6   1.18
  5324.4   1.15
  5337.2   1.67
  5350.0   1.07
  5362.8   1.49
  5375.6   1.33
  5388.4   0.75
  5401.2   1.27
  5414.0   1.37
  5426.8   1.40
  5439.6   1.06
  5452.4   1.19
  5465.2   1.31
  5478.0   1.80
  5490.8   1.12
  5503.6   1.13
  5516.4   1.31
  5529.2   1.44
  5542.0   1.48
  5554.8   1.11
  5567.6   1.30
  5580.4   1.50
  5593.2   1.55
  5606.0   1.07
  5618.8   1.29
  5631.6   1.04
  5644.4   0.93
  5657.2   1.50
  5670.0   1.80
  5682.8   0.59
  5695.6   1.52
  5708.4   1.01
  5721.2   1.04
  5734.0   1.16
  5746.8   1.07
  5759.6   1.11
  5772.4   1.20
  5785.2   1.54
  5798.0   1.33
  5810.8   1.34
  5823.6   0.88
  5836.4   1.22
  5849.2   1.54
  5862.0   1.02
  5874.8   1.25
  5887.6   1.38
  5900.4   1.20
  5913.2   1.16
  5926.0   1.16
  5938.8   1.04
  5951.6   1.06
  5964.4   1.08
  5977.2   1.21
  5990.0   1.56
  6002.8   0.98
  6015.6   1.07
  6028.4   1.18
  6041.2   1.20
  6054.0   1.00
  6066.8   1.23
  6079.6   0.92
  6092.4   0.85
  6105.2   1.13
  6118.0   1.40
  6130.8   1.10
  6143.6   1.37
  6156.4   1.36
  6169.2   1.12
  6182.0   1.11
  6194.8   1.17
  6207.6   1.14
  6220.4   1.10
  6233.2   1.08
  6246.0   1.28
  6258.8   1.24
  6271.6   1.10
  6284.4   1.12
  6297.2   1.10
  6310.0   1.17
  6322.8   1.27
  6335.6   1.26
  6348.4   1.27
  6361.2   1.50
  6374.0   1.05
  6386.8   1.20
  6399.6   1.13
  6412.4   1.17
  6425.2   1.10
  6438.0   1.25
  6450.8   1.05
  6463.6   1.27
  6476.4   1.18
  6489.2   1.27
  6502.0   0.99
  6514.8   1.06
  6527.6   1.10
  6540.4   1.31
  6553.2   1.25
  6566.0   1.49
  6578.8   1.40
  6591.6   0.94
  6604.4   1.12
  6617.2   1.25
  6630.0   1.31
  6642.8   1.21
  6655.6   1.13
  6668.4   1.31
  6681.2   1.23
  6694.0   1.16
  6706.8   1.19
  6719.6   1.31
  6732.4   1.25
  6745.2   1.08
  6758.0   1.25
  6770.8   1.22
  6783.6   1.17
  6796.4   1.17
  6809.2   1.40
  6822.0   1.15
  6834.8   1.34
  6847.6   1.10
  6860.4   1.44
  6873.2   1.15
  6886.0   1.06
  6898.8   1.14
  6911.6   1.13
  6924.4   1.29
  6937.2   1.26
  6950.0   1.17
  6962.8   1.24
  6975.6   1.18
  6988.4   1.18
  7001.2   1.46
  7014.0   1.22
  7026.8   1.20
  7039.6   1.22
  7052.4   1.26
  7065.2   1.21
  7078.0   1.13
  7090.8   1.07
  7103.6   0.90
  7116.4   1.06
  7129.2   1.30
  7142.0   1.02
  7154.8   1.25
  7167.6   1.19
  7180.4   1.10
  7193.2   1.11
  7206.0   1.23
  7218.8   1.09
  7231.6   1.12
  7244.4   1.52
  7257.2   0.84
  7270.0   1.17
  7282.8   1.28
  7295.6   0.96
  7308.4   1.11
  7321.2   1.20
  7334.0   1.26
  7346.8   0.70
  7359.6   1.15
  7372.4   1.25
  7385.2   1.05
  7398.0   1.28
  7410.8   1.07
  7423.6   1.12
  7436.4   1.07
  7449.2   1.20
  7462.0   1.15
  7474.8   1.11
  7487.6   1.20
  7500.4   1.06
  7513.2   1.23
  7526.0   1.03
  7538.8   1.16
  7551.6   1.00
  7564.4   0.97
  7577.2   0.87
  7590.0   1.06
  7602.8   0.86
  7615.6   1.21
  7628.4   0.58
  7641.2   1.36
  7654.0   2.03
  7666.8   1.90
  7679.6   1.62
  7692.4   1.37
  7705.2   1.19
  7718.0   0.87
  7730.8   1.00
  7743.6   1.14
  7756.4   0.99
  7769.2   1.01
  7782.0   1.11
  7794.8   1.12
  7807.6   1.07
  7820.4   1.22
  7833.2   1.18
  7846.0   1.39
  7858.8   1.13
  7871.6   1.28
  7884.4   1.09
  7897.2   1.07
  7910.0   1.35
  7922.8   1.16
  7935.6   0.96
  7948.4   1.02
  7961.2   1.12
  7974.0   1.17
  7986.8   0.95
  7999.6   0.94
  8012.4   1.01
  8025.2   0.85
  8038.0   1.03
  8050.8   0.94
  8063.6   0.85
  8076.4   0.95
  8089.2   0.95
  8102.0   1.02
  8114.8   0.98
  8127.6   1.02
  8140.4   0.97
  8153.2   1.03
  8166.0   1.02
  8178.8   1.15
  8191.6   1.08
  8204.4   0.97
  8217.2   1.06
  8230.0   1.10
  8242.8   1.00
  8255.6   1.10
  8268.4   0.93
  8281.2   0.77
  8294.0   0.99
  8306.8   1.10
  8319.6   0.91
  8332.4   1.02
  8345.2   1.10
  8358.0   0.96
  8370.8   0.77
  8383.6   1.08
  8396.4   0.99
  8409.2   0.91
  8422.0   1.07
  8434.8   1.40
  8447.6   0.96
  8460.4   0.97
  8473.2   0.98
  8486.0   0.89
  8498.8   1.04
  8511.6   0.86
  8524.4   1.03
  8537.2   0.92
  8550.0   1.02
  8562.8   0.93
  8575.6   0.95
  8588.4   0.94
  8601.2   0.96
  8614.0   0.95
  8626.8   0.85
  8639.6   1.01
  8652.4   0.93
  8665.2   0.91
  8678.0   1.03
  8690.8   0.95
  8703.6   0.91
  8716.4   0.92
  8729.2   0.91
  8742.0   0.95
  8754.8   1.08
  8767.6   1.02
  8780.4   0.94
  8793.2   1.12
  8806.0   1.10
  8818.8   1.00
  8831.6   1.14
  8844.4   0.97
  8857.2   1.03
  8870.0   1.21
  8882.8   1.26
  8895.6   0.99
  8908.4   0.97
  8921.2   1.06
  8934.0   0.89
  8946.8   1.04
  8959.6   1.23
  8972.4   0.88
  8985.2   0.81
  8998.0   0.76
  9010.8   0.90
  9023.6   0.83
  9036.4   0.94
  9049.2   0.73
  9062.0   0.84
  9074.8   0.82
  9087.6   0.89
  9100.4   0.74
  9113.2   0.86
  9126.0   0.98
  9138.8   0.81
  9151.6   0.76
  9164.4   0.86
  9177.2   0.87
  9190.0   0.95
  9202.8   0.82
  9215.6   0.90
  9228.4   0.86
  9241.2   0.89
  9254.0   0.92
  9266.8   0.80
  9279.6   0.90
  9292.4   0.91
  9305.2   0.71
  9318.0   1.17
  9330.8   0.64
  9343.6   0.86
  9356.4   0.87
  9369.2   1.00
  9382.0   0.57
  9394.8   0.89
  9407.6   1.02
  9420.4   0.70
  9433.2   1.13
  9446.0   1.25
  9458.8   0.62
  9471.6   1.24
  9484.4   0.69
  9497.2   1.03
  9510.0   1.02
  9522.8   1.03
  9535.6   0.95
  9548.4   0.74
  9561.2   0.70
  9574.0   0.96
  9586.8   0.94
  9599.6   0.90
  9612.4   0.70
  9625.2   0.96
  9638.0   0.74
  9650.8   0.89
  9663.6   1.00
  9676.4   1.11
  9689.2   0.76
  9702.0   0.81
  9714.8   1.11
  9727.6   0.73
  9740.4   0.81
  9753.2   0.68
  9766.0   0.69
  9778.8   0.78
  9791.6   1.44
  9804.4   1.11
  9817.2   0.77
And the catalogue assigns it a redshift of 0.17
